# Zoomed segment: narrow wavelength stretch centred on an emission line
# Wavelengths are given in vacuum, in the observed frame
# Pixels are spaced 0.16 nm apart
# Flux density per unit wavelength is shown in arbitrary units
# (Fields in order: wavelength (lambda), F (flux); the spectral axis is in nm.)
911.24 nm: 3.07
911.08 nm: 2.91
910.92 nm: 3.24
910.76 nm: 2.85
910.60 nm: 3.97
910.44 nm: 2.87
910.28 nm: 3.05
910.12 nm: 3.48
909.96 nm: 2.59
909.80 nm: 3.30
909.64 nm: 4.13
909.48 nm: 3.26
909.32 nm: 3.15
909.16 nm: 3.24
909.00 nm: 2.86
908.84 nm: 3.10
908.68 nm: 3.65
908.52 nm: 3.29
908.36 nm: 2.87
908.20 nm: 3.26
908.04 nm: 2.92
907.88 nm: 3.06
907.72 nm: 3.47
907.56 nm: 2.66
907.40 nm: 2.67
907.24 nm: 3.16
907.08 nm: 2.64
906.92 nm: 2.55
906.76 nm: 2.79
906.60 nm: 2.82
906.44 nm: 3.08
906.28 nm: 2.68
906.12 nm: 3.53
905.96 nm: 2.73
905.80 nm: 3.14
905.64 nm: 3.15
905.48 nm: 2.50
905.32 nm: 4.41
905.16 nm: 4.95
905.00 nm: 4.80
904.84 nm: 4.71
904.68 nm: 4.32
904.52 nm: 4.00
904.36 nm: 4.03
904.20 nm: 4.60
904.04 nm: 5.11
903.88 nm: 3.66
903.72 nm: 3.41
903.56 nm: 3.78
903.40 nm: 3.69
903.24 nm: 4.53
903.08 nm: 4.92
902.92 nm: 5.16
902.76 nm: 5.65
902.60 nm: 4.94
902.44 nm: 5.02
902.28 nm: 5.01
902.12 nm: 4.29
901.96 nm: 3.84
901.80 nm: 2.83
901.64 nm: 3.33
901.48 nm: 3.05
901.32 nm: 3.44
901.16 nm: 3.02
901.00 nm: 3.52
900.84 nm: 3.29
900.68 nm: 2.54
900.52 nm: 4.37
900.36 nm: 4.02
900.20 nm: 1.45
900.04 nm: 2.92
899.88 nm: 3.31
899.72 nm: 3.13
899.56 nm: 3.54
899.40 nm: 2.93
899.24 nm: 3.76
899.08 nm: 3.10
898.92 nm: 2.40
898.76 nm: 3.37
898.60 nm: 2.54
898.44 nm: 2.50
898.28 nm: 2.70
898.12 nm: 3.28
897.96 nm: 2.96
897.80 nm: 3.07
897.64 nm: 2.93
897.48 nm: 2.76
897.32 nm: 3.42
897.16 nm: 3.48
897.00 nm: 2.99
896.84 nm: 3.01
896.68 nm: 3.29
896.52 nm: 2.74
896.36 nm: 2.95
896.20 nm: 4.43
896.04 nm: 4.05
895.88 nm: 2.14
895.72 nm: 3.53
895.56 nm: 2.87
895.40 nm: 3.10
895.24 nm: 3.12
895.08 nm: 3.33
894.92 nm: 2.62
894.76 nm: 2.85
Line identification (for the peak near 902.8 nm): [S II]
